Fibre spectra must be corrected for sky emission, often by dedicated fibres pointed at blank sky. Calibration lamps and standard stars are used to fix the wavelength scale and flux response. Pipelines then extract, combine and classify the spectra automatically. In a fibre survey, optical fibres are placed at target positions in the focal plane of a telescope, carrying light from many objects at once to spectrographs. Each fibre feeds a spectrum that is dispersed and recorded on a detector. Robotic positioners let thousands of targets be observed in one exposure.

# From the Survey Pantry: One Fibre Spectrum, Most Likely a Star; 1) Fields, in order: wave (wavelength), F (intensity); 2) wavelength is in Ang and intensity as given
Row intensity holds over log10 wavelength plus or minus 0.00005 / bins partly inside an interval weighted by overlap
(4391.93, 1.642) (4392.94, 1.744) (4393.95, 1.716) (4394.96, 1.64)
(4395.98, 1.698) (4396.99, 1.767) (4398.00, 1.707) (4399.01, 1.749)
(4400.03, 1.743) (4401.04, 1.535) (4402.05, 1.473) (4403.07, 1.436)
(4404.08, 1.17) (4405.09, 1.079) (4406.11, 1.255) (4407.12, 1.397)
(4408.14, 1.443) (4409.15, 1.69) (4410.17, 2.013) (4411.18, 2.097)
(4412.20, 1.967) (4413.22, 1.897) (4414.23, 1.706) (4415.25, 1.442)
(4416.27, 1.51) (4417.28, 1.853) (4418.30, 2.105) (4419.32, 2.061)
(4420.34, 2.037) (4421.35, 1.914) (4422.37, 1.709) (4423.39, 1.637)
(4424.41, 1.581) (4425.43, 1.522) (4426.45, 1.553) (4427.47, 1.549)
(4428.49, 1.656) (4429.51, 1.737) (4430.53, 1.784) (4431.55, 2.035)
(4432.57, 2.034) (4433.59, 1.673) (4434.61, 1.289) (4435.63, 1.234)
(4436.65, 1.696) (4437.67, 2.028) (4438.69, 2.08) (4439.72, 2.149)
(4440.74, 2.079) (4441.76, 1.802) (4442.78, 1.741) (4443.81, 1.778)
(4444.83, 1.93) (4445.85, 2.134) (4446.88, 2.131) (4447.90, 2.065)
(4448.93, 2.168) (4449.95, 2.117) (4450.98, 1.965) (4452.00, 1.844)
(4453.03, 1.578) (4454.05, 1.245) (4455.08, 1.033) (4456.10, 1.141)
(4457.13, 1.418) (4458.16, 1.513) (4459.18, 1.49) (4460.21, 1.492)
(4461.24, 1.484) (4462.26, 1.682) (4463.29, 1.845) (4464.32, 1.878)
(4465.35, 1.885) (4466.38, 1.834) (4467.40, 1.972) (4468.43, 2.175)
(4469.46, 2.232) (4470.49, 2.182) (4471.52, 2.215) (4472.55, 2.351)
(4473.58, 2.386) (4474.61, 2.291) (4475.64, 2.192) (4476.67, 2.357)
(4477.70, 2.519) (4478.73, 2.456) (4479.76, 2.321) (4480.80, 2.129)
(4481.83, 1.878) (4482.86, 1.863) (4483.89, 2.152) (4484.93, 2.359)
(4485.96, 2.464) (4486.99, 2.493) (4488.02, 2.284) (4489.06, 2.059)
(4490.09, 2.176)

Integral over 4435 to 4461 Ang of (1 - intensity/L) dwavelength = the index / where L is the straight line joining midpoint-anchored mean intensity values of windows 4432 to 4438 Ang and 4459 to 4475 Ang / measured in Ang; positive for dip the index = 0.3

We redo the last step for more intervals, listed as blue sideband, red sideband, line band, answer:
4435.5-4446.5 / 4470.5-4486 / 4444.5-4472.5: 3.5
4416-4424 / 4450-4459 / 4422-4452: -2.7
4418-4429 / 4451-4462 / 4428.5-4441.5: -1.3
